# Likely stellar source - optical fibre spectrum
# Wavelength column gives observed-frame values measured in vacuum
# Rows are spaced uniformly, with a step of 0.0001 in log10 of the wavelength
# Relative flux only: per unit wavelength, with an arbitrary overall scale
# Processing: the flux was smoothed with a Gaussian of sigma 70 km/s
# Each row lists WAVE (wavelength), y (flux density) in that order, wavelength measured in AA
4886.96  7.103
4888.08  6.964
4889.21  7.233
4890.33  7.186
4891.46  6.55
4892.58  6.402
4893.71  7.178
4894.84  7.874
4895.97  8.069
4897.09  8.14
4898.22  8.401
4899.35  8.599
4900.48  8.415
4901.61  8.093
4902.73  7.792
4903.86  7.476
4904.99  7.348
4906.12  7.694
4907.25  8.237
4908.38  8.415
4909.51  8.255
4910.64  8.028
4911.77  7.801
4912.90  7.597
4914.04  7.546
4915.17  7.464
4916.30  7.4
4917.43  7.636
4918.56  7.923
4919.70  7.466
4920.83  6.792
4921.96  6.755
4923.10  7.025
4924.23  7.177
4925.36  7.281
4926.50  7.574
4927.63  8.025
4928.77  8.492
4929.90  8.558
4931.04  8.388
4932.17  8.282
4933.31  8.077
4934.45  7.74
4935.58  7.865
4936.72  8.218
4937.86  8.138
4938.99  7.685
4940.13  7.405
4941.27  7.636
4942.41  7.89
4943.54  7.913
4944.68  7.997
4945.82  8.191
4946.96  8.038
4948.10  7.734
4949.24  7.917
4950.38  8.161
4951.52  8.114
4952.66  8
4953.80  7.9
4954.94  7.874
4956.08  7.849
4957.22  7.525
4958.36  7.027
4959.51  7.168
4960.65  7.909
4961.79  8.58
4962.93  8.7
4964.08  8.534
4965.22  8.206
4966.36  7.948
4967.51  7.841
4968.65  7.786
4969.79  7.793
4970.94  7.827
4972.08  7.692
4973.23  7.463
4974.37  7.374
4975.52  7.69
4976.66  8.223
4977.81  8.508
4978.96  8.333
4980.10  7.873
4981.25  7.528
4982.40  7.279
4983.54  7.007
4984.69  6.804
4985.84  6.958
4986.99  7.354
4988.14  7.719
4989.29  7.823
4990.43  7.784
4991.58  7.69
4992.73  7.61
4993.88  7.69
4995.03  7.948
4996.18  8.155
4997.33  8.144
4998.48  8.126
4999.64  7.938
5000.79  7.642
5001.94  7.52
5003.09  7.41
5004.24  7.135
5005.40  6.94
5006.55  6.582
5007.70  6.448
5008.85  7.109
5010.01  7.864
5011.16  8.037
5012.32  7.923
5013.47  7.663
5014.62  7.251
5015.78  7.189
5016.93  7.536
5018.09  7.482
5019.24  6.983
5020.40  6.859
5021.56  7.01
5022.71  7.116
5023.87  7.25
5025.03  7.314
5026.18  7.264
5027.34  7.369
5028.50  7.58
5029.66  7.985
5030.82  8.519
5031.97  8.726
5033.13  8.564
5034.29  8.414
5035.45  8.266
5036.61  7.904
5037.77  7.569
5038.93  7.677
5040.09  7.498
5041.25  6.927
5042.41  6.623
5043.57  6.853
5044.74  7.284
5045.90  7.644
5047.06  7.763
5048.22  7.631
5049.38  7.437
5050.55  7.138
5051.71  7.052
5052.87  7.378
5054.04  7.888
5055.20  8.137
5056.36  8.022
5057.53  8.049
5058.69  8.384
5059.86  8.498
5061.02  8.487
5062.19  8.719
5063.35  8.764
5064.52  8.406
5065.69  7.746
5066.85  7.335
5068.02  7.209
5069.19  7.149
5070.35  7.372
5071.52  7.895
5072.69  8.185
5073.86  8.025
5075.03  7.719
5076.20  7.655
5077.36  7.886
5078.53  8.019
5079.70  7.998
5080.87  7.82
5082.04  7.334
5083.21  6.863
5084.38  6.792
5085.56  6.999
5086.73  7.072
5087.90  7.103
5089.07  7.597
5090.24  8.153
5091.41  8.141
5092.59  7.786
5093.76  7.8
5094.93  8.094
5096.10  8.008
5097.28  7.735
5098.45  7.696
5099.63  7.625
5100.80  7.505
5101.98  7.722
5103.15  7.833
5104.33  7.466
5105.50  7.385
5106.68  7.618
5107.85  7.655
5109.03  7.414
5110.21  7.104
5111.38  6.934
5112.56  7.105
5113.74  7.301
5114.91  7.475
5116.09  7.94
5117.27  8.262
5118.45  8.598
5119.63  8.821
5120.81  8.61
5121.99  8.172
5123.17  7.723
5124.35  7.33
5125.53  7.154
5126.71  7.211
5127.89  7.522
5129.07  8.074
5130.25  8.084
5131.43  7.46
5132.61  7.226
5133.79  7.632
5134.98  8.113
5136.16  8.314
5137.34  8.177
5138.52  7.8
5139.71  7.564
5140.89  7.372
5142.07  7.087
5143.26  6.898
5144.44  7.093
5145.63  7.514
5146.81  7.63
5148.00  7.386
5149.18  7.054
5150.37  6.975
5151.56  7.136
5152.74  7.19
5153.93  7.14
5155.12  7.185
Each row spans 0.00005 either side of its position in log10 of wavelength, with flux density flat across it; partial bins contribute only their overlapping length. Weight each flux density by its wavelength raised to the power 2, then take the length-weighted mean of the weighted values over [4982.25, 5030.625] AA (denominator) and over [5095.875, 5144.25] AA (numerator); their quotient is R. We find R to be 1.08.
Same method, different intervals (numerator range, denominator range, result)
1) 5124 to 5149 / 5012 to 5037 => 1.03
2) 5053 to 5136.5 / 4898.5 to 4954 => 1.06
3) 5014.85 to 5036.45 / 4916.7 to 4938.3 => 1.02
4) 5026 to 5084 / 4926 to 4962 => 1.03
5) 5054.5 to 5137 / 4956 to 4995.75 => 1.05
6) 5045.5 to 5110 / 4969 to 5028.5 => 1.06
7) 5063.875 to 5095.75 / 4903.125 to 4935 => 1.05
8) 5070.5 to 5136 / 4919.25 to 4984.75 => 1.04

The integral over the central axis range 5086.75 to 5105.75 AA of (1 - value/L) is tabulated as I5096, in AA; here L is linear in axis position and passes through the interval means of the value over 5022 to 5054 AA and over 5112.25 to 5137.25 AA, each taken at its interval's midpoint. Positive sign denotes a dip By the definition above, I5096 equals 0.1 AA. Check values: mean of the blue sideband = 7.59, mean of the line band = 7.72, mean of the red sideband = 7.83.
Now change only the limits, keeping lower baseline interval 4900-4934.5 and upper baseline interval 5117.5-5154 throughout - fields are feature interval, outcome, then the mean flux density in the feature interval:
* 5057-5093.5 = -0.54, 7.78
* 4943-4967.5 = -0.70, 7.96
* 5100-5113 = 0.35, 7.44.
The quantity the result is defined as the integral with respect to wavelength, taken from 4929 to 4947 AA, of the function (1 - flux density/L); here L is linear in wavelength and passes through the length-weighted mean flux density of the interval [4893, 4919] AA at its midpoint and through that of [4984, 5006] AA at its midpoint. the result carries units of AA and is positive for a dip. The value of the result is -0.5 AA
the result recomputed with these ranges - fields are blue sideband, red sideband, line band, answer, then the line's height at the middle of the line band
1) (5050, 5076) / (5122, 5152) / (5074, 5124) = 0.1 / 7.71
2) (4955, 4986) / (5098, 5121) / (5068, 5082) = -0.1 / 7.71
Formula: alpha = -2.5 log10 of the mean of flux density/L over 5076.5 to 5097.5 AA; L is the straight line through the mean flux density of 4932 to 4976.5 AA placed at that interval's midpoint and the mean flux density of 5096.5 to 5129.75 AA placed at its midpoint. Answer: 0.01 mag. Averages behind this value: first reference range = 7.89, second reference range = 7.68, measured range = 7.62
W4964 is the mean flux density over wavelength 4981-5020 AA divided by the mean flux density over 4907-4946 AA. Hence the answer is 0.96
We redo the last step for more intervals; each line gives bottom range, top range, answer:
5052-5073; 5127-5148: 0.96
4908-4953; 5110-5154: 0.97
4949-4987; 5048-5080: 1.01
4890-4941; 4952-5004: 1.00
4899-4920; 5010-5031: 0.95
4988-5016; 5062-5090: 1.01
